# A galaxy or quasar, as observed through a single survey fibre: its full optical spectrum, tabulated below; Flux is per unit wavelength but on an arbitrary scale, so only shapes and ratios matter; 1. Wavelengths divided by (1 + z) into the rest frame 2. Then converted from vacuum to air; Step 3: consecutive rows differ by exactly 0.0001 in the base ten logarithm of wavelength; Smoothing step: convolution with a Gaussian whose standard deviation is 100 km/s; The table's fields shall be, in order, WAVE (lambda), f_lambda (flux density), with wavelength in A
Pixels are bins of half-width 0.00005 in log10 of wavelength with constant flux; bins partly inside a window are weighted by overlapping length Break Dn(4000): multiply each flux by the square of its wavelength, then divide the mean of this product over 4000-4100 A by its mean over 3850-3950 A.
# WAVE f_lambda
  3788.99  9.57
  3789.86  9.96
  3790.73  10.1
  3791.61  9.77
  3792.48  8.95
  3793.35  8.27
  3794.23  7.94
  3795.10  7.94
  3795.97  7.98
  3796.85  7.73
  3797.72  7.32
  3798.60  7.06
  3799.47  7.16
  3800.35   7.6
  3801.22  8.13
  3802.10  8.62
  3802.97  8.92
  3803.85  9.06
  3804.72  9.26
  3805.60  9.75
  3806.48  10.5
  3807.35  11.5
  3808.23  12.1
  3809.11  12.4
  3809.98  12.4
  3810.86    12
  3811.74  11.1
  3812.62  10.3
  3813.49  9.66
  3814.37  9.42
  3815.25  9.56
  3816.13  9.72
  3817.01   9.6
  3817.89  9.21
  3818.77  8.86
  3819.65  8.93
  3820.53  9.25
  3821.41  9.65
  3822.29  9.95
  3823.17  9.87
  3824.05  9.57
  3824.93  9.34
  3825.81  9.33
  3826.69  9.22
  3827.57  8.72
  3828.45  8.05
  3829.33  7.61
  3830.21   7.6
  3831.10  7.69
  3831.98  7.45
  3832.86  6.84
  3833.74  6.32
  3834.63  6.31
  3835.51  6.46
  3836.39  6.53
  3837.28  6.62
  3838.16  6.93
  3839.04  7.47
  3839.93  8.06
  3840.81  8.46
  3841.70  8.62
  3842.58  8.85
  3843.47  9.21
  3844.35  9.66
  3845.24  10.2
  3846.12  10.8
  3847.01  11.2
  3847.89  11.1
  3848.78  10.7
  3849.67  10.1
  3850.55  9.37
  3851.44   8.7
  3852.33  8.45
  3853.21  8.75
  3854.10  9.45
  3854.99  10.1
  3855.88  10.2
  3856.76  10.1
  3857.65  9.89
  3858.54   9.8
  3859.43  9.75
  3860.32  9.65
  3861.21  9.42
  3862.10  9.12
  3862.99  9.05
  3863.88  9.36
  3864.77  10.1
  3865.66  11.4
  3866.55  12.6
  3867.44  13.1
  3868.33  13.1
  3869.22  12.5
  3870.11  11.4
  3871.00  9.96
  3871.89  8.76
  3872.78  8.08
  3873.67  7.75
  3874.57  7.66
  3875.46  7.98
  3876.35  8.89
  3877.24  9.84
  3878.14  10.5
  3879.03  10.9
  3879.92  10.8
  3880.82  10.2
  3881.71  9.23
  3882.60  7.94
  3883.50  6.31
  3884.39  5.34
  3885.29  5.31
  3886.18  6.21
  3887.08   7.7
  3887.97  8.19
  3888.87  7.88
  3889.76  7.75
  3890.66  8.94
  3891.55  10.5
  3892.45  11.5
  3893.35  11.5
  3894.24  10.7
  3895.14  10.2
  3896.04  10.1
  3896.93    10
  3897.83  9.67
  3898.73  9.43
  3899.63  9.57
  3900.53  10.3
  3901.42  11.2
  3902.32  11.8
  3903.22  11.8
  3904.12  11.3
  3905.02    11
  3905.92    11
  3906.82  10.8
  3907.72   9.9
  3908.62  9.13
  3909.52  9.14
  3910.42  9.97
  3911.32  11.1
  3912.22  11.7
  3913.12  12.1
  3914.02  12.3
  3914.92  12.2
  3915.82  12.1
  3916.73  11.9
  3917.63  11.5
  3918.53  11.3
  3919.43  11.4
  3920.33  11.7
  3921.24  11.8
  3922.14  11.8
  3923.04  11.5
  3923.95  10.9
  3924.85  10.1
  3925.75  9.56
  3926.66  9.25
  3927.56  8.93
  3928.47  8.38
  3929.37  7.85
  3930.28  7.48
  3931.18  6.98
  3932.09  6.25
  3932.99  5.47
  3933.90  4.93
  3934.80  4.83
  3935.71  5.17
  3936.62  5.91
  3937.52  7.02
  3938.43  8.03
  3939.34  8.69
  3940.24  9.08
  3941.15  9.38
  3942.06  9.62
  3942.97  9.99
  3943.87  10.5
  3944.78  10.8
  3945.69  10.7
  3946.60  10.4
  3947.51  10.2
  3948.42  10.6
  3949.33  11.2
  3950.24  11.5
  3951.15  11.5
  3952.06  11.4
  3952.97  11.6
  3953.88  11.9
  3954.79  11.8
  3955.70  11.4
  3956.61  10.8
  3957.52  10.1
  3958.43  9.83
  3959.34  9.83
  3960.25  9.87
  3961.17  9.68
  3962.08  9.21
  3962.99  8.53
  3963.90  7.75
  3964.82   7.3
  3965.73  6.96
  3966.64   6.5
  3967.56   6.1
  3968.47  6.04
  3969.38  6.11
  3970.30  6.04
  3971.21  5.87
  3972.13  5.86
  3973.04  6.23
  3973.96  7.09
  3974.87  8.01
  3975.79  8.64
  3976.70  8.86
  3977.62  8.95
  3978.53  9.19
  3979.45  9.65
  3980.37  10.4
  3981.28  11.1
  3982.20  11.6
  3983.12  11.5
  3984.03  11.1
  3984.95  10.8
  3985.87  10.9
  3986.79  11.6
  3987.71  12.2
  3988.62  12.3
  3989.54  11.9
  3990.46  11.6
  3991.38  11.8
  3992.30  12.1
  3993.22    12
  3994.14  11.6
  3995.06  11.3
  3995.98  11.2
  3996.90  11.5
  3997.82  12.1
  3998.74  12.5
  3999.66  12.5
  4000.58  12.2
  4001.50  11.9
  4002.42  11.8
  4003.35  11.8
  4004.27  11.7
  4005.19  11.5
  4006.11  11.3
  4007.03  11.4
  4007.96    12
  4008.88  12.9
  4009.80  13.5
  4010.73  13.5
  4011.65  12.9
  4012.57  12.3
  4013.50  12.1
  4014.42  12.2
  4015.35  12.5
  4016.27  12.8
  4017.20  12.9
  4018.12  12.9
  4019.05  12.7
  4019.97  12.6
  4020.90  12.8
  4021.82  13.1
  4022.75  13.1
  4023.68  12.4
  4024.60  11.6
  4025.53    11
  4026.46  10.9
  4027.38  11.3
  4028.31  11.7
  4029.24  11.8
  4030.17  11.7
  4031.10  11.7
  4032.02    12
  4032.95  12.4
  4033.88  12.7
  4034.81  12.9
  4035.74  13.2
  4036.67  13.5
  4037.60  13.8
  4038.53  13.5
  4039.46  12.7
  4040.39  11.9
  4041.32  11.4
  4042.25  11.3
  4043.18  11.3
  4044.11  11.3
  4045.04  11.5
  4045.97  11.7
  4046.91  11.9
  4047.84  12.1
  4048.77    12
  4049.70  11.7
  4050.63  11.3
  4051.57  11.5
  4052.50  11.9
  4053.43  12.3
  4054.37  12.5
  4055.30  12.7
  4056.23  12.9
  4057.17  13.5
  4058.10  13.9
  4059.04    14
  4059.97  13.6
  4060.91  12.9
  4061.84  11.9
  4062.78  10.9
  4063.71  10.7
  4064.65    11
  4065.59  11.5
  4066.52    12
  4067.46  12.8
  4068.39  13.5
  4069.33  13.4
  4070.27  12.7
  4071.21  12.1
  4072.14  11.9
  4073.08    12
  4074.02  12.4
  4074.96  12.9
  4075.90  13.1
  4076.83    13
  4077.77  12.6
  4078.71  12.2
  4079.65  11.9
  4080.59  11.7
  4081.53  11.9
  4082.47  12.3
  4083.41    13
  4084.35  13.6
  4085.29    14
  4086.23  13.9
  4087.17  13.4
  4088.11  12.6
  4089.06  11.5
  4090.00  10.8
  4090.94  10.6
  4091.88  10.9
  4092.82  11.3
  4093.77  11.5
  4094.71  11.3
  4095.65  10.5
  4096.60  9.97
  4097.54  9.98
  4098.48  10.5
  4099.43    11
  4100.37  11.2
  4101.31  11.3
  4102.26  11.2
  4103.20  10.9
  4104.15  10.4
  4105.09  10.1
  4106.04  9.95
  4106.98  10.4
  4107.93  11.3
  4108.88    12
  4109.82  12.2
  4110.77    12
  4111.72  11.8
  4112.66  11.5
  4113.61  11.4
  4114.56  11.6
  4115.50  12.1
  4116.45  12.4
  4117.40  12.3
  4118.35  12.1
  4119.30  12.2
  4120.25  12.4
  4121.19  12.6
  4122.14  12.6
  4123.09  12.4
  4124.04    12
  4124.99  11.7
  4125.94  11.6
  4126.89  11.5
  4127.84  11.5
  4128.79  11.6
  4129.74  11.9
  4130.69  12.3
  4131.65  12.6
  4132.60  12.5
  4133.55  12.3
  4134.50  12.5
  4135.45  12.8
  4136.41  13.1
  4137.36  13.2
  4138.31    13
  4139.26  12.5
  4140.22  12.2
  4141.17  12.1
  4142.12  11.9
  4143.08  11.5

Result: 1.36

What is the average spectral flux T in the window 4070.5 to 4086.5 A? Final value 12.6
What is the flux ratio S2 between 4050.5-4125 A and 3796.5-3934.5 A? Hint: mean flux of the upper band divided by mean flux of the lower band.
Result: 1.3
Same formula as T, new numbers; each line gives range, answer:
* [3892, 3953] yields 9.96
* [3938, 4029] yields 10.7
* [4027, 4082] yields 12.3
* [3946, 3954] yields 11.1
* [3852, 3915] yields 9.84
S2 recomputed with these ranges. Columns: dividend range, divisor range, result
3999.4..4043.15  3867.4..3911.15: 1.28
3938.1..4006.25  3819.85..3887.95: 1.12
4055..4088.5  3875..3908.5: 1.33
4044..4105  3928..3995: 1.30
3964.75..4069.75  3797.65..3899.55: 1.23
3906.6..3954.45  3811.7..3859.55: 1.09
